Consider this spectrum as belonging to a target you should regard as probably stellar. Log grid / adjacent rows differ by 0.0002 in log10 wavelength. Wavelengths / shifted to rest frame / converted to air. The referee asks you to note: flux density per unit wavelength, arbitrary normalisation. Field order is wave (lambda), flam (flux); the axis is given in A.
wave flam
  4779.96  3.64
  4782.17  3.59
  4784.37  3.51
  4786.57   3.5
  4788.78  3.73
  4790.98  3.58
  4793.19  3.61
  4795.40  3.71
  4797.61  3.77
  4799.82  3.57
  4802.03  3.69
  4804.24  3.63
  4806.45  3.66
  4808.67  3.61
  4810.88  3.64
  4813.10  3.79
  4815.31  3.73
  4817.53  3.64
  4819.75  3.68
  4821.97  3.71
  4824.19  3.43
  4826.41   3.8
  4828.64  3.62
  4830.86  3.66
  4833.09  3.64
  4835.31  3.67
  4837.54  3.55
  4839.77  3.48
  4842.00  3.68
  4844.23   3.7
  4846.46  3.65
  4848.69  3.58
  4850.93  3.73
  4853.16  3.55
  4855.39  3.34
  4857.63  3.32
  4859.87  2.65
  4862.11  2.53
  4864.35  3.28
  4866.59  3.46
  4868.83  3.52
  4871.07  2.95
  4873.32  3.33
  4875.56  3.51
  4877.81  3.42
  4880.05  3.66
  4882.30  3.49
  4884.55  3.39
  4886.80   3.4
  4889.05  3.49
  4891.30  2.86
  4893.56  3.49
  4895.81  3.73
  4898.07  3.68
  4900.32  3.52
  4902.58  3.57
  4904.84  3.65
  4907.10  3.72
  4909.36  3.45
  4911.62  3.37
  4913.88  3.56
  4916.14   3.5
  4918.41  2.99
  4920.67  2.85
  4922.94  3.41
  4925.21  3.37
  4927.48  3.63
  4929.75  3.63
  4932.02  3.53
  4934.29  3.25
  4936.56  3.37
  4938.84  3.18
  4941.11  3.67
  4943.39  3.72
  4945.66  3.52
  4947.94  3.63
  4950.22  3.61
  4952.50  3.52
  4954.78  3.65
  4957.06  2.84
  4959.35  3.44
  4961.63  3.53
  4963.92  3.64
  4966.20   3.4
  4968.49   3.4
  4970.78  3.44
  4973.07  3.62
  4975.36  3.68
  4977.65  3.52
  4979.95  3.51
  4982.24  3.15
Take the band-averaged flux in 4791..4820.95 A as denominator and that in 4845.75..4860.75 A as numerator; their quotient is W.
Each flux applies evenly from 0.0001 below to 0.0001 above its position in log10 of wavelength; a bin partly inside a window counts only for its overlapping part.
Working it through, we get 0.93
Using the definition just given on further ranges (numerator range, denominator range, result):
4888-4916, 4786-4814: 0.96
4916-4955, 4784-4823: 0.94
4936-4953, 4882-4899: 1.03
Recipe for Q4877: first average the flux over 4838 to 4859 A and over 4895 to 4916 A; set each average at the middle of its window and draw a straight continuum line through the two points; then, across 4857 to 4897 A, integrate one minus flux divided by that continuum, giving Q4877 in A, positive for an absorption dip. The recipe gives 2.9 A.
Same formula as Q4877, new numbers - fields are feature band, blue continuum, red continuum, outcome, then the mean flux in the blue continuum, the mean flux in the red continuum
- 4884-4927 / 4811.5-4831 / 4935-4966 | 1.50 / 3.67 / 3.48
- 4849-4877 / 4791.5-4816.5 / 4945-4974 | 2.51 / 3.67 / 3.48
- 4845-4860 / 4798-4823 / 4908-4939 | 0.43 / 3.67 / 3.37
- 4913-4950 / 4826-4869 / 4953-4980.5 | 0.43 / 3.46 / 3.47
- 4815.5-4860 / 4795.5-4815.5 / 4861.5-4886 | -0.75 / 3.68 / 3.34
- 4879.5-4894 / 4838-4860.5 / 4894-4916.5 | 0.67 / 3.49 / 3.58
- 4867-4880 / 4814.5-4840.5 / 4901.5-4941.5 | 0.56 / 3.63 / 3.42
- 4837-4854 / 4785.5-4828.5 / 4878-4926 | -0.25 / 3.66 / 3.44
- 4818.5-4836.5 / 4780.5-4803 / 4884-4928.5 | -0.44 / 3.62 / 3.43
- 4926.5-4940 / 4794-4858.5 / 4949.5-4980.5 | 0.33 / 3.63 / 3.48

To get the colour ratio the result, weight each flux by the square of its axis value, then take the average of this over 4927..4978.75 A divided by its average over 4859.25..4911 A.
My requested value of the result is 1.06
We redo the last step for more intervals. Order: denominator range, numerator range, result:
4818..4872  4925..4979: 1.05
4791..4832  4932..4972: 1.00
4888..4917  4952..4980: 1.02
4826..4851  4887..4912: 0.99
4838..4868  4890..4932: 1.04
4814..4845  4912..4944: 0.97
